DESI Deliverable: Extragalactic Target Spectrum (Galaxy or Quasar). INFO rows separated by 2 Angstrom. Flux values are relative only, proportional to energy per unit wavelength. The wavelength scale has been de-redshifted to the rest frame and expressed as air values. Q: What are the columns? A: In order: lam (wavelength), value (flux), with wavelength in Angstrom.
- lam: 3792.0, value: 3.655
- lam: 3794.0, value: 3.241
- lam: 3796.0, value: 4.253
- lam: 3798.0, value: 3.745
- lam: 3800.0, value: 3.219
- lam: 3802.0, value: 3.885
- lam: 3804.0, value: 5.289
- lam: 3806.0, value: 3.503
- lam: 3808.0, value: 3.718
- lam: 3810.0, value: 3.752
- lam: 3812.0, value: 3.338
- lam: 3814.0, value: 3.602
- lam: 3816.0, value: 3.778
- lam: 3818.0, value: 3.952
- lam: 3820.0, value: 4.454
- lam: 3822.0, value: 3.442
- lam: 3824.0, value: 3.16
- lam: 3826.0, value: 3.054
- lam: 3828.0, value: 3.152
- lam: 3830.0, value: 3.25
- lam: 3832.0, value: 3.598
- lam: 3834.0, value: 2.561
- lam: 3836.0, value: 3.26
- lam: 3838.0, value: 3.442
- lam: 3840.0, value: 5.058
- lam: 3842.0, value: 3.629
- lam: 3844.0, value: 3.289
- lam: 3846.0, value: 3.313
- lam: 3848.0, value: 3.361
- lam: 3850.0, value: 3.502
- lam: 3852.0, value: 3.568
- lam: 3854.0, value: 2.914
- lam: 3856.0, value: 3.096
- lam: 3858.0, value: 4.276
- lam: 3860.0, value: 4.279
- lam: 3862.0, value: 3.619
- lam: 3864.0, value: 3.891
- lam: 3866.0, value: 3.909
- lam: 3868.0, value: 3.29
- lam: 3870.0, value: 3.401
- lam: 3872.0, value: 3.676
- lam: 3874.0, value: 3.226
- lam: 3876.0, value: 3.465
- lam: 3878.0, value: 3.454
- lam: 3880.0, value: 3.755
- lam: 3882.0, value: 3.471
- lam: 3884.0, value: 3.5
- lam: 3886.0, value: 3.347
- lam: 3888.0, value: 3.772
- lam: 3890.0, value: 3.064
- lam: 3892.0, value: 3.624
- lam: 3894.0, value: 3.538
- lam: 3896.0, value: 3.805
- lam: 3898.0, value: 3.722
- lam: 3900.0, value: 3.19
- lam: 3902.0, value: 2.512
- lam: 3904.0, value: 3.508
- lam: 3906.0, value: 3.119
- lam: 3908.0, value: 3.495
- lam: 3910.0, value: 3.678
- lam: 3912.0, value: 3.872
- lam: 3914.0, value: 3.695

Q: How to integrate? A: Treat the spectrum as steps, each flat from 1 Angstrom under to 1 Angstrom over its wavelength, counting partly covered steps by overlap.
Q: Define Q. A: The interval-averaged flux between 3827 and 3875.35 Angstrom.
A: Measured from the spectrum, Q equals 3.52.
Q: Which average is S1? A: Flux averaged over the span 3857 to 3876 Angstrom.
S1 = 3.72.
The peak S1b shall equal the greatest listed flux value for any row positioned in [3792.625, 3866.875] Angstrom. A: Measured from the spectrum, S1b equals 5.289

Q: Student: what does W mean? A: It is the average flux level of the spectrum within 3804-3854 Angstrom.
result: 3.55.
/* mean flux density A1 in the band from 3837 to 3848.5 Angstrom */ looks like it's 3.7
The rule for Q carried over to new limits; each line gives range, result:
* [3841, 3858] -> 3.39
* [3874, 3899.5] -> 3.52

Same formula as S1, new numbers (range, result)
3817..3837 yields 3.39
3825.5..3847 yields 3.43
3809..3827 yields 3.61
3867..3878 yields 3.42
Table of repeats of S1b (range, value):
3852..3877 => 4.279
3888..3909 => 3.805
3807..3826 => 4.454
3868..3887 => 3.755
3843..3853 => 3.568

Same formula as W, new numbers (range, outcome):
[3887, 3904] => 3.41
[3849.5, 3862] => 3.61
